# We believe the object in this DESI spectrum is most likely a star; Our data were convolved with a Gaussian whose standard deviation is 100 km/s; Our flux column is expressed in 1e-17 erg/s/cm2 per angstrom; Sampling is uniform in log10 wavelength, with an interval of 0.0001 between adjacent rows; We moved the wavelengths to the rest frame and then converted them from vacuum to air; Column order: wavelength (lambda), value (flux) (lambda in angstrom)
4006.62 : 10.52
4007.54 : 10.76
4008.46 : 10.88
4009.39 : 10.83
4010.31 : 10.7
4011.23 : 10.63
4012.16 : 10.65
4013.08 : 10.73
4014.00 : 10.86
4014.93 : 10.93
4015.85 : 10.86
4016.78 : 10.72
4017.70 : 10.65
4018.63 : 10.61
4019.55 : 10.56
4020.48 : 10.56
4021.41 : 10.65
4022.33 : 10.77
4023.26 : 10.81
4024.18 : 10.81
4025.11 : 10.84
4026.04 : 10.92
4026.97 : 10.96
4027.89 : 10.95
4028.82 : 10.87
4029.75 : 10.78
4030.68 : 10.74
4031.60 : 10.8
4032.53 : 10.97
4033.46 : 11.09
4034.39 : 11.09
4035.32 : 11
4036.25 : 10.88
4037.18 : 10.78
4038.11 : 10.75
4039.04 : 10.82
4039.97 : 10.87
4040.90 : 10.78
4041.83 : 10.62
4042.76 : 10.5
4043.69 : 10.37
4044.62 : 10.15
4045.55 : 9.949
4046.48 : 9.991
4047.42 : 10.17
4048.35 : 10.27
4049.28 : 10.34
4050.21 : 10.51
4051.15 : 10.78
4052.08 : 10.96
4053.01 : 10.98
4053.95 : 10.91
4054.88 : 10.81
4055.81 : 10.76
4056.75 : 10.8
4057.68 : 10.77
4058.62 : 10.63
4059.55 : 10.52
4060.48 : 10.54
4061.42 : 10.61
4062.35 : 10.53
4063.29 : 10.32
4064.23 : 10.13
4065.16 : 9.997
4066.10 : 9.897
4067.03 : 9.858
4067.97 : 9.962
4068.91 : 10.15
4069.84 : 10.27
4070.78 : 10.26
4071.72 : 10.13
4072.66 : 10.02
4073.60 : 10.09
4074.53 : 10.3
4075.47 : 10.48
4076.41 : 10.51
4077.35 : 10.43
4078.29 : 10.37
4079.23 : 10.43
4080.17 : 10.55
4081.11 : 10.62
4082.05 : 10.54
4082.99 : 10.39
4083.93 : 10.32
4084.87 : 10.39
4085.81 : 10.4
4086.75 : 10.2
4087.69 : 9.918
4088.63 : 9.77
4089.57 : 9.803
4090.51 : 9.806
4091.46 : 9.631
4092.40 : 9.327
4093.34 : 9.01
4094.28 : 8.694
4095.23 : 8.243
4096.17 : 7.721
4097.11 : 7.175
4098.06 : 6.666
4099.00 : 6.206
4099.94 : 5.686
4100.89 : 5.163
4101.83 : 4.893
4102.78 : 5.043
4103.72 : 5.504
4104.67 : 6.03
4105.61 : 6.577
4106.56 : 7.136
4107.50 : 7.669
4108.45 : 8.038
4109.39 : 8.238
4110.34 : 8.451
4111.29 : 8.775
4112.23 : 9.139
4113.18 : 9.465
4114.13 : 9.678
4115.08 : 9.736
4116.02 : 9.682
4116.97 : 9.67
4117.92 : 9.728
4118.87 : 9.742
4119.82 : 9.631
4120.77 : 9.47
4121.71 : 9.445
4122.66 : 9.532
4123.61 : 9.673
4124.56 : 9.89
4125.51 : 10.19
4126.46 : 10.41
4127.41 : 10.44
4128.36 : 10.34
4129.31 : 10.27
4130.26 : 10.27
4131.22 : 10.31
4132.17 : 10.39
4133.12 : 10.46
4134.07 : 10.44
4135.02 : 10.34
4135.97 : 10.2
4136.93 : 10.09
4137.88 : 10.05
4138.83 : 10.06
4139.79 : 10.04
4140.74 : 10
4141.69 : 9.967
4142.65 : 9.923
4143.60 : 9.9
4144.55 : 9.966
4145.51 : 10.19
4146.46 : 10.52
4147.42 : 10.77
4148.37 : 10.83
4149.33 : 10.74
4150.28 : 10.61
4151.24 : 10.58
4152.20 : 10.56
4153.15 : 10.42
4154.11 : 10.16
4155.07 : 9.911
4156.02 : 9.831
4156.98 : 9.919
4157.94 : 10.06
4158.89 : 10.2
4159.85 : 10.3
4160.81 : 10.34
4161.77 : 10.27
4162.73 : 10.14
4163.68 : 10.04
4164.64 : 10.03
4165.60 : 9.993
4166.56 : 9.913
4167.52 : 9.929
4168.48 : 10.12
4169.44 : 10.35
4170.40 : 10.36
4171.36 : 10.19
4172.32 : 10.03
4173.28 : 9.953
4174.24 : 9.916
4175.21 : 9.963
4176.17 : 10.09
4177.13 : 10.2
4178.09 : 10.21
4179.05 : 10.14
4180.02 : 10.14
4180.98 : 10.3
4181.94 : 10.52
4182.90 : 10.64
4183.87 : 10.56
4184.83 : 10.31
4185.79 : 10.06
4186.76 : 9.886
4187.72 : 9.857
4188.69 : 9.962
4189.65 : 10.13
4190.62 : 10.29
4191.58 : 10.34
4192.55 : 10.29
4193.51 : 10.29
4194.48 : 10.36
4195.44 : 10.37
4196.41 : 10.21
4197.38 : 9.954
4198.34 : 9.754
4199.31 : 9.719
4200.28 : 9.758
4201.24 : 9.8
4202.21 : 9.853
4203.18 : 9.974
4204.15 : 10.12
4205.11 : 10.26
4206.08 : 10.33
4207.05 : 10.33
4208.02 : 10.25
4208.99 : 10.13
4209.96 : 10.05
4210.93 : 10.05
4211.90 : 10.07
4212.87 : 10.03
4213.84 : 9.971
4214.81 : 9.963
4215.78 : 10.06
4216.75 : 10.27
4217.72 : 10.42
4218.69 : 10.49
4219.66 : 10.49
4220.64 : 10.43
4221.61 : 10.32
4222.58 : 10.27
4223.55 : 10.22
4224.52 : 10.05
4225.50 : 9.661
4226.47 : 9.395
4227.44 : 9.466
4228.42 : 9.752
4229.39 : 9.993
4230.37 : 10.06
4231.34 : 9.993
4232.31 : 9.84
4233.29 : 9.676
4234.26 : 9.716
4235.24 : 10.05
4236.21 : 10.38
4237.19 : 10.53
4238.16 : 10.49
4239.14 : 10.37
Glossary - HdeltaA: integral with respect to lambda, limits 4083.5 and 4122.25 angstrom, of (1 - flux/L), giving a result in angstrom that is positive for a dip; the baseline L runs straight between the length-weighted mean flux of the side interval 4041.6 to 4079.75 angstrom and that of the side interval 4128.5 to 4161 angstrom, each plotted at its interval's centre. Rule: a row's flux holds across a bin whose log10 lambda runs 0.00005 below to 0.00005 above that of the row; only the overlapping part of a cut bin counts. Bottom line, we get 7.1 angstrom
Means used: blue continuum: 10.4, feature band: 8.44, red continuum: 10.3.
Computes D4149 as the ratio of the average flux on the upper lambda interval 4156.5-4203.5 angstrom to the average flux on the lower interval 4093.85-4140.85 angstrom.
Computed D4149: 1.15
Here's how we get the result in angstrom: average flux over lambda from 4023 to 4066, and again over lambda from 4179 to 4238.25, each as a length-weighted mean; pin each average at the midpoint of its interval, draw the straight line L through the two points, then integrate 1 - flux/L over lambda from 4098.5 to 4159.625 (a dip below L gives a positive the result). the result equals 6.1 angstrom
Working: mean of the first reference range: 10.7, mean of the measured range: 9.34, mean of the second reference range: 10.1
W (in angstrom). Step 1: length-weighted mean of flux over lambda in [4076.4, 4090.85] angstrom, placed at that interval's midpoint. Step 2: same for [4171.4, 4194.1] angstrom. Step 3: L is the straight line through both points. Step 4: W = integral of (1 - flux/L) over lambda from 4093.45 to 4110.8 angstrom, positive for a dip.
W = 5.7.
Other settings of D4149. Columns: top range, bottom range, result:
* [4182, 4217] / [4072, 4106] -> 1.15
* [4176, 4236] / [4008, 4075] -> 0.95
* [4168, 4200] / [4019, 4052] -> 0.95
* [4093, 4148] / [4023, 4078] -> 0.85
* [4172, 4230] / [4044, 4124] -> 1.07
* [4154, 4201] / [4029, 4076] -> 0.96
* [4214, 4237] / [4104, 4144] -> 1.06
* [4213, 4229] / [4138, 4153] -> 0.98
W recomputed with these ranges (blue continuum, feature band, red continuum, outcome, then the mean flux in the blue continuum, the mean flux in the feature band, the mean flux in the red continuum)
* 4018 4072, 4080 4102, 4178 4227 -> 3.4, 10.6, 8.83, 10.1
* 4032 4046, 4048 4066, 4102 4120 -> -0.9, 10.7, 10.6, 8.23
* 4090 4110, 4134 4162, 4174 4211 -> -4.7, 7.27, 10.2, 10.1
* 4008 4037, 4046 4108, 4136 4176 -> 6.6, 10.8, 9.44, 10.2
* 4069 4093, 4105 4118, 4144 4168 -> 2.0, 10.2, 8.66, 10.2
